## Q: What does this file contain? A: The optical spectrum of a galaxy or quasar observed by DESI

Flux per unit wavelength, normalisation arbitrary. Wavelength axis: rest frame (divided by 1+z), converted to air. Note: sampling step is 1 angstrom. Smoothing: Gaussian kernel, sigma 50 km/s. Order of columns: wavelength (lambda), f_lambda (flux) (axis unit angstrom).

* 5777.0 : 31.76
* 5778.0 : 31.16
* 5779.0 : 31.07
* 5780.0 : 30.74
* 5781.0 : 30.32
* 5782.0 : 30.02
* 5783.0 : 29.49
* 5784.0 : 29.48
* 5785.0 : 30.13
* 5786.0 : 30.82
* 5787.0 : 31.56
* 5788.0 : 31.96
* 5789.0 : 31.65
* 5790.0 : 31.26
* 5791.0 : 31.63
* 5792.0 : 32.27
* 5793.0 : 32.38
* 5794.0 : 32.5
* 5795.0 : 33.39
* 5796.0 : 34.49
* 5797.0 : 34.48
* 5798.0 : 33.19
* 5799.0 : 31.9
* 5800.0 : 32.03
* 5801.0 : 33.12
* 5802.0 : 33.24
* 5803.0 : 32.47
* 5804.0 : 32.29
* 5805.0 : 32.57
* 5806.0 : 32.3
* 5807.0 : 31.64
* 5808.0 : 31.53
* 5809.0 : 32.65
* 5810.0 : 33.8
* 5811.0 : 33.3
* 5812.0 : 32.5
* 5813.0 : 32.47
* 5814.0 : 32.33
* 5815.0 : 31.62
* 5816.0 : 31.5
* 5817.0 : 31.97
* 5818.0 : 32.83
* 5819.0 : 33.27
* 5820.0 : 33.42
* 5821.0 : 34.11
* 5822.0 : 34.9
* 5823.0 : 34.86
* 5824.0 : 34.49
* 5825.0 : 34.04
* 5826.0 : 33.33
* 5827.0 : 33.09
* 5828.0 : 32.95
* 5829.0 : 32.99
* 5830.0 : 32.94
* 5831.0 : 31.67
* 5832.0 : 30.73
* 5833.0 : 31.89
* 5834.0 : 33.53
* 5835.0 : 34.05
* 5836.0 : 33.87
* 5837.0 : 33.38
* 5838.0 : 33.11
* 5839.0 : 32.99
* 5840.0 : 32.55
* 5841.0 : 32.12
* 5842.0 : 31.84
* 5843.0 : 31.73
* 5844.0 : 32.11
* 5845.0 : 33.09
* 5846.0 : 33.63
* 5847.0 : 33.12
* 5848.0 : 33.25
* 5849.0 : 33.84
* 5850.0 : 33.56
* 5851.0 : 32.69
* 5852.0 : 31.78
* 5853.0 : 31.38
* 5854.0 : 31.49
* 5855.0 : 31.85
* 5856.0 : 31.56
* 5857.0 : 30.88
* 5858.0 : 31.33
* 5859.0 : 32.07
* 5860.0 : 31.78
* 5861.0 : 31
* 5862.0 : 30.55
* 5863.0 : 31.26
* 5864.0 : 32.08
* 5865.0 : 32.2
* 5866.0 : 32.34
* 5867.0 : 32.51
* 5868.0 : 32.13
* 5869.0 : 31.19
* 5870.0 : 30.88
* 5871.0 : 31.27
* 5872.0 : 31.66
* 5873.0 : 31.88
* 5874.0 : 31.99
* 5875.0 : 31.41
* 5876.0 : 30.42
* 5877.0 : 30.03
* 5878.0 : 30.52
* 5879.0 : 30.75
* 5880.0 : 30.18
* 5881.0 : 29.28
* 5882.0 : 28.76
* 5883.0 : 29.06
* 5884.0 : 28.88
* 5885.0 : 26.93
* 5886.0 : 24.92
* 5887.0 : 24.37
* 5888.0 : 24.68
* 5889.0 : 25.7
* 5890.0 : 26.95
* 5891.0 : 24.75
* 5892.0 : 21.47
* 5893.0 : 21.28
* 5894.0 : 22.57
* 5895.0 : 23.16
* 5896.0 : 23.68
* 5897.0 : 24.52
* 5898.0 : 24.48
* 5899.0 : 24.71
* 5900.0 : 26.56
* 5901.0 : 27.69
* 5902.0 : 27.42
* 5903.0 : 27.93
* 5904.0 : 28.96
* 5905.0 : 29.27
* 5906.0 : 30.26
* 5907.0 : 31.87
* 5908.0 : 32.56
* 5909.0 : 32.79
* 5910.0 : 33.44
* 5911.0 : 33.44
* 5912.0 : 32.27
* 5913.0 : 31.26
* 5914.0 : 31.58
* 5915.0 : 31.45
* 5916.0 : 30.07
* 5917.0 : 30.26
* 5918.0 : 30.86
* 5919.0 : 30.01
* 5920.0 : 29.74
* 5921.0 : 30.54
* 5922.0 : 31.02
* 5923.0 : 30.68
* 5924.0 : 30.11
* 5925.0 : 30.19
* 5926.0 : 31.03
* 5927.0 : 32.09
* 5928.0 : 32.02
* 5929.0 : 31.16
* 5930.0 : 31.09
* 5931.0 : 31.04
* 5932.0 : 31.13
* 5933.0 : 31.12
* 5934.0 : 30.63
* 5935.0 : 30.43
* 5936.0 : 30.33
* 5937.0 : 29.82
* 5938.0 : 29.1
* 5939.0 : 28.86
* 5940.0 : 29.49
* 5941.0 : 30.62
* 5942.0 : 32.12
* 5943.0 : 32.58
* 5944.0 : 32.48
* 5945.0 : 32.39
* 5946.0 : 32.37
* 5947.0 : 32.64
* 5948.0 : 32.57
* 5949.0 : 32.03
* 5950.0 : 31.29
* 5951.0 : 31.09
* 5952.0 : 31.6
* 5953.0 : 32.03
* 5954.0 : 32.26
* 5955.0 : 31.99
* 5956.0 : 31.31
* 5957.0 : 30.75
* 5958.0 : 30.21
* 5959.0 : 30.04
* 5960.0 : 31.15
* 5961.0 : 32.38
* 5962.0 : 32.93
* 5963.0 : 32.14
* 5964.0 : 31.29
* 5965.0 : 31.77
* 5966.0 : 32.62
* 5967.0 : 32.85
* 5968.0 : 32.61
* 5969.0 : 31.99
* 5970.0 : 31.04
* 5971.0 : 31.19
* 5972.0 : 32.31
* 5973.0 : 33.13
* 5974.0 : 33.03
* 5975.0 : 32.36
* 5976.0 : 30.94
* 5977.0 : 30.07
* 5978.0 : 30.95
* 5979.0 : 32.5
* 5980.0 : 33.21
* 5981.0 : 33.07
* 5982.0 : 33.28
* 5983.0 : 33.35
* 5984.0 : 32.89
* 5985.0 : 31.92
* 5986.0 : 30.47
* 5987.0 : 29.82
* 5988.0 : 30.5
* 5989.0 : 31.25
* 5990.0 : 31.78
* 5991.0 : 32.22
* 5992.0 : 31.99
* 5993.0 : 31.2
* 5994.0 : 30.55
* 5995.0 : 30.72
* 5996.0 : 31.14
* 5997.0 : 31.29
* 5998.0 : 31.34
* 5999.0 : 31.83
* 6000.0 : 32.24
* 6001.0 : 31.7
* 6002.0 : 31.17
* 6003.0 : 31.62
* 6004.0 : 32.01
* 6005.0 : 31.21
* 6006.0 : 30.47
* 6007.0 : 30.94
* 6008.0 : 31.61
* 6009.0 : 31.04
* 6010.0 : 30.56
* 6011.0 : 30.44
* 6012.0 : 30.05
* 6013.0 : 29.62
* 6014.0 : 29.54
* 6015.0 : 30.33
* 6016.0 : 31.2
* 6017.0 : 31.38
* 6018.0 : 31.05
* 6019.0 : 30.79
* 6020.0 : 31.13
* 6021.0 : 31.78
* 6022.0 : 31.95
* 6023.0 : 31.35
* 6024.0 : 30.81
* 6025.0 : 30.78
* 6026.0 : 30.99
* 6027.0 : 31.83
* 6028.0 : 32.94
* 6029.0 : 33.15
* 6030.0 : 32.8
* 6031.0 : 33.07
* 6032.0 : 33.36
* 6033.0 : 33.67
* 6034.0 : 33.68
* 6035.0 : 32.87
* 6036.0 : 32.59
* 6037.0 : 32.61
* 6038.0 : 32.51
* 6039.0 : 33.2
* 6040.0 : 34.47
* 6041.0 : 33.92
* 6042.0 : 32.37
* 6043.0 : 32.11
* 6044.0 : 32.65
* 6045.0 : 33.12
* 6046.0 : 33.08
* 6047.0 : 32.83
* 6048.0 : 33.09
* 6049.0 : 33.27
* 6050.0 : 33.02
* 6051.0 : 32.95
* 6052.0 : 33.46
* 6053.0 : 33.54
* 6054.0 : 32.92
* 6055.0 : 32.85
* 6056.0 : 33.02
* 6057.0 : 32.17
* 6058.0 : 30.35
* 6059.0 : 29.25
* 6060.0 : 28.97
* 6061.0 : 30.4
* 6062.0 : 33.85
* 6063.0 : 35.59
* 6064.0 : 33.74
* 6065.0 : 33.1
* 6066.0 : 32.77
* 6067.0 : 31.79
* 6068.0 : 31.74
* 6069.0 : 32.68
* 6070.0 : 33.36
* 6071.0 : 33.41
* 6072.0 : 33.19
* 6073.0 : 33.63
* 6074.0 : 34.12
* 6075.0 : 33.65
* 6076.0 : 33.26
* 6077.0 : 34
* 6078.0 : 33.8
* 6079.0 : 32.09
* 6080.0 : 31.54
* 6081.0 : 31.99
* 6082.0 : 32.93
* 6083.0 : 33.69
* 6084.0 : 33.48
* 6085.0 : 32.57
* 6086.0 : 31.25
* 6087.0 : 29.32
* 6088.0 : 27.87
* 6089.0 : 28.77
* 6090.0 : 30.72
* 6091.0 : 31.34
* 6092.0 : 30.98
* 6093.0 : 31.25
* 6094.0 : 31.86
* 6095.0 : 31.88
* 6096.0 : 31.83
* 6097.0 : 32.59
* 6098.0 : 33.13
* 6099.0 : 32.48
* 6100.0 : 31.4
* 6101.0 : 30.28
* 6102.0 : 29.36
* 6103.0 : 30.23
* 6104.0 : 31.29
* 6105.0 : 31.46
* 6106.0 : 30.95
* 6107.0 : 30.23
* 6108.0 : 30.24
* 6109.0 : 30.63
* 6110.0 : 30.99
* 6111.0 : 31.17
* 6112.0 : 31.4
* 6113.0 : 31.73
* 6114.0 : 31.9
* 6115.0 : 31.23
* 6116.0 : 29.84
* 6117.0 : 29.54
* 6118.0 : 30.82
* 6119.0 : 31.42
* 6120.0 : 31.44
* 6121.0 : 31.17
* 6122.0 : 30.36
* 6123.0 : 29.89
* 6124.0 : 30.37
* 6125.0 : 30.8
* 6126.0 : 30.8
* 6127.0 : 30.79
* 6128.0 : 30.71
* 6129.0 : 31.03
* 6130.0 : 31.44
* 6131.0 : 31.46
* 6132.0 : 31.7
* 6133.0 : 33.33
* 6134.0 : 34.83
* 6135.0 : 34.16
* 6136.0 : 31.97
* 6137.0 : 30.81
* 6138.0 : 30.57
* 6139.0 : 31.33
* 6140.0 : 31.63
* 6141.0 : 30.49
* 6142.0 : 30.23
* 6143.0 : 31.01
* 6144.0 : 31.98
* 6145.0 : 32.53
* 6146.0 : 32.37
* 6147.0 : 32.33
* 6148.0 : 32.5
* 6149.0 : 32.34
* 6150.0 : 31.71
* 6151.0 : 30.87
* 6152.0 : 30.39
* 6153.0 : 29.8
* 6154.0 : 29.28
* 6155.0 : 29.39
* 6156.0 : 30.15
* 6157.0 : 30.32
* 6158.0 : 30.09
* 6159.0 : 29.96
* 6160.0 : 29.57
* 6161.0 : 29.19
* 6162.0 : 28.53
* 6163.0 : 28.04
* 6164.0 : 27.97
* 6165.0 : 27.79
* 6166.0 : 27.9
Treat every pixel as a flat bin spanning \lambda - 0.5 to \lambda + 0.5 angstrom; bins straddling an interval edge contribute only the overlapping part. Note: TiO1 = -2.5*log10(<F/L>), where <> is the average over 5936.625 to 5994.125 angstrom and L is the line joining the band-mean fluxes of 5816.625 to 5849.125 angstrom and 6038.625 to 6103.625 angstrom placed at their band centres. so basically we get 0.03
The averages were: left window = 33.1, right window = 32.3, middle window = 31.7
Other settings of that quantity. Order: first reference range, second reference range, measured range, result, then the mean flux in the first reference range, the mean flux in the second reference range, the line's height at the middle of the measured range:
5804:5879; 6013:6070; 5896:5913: 0.113 mag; 32.4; 32.3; 32.3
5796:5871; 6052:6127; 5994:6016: 0.034 mag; 32.6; 31.7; 32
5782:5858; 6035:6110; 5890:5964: 0.082 mag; 32.5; 32.2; 32.4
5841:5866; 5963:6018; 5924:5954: 0.018 mag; 32.1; 31.5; 31.7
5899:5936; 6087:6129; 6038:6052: -0.078 mag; 30.6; 30.9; 30.8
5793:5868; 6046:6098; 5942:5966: 0.022 mag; 32.6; 32.3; 32.5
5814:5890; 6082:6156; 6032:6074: -0.050 mag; 31.6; 31.2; 31.3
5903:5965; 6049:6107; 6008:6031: 0.018 mag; 31.2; 32.1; 31.7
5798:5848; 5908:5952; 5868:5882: 0.041 mag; 32.8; 31.2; 32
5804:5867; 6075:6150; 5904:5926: 0.040 mag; 32.6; 31.5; 32.3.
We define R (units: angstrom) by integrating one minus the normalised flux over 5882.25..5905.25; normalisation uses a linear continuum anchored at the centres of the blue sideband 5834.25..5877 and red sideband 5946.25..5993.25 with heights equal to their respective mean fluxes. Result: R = 4.6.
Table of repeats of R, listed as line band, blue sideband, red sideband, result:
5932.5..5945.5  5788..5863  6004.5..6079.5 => 0.7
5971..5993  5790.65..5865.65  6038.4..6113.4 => 0.3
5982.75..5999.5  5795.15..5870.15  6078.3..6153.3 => 0.3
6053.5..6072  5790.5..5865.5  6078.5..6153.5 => -0.5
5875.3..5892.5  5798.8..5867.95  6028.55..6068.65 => 2.7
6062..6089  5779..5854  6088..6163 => -1.2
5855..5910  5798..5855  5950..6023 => 5.8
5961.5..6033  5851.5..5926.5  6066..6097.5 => -1.5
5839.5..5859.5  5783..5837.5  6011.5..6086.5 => 0.2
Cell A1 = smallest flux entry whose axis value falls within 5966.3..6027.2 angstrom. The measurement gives 29.54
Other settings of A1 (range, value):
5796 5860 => 30.73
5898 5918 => 24.48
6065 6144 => 27.87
